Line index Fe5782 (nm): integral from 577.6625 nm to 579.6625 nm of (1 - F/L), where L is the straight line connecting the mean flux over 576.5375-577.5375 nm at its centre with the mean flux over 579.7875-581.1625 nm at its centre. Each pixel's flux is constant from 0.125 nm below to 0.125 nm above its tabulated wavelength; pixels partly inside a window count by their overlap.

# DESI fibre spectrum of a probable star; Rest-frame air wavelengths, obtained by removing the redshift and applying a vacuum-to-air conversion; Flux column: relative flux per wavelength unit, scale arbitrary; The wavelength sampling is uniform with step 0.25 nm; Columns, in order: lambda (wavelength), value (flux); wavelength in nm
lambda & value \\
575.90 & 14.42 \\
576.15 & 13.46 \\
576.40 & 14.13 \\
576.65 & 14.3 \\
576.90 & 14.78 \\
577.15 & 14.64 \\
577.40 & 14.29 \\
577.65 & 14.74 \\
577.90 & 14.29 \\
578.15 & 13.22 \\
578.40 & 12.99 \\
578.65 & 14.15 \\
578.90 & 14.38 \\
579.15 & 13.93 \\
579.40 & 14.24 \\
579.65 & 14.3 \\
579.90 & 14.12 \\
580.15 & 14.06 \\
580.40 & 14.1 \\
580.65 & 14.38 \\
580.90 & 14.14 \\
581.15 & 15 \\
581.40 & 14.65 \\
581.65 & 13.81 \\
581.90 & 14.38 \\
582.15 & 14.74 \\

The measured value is 0.06 nm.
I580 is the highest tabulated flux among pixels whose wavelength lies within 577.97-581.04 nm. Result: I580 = 14.38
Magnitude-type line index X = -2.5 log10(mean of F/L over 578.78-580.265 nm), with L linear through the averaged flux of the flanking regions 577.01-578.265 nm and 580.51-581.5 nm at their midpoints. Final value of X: 0.02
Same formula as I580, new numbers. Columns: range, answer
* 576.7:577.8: 14.78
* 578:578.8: 14.15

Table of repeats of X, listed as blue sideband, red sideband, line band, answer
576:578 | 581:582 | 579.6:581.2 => 0.01 mag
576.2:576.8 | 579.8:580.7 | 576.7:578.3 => -0.01 mag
